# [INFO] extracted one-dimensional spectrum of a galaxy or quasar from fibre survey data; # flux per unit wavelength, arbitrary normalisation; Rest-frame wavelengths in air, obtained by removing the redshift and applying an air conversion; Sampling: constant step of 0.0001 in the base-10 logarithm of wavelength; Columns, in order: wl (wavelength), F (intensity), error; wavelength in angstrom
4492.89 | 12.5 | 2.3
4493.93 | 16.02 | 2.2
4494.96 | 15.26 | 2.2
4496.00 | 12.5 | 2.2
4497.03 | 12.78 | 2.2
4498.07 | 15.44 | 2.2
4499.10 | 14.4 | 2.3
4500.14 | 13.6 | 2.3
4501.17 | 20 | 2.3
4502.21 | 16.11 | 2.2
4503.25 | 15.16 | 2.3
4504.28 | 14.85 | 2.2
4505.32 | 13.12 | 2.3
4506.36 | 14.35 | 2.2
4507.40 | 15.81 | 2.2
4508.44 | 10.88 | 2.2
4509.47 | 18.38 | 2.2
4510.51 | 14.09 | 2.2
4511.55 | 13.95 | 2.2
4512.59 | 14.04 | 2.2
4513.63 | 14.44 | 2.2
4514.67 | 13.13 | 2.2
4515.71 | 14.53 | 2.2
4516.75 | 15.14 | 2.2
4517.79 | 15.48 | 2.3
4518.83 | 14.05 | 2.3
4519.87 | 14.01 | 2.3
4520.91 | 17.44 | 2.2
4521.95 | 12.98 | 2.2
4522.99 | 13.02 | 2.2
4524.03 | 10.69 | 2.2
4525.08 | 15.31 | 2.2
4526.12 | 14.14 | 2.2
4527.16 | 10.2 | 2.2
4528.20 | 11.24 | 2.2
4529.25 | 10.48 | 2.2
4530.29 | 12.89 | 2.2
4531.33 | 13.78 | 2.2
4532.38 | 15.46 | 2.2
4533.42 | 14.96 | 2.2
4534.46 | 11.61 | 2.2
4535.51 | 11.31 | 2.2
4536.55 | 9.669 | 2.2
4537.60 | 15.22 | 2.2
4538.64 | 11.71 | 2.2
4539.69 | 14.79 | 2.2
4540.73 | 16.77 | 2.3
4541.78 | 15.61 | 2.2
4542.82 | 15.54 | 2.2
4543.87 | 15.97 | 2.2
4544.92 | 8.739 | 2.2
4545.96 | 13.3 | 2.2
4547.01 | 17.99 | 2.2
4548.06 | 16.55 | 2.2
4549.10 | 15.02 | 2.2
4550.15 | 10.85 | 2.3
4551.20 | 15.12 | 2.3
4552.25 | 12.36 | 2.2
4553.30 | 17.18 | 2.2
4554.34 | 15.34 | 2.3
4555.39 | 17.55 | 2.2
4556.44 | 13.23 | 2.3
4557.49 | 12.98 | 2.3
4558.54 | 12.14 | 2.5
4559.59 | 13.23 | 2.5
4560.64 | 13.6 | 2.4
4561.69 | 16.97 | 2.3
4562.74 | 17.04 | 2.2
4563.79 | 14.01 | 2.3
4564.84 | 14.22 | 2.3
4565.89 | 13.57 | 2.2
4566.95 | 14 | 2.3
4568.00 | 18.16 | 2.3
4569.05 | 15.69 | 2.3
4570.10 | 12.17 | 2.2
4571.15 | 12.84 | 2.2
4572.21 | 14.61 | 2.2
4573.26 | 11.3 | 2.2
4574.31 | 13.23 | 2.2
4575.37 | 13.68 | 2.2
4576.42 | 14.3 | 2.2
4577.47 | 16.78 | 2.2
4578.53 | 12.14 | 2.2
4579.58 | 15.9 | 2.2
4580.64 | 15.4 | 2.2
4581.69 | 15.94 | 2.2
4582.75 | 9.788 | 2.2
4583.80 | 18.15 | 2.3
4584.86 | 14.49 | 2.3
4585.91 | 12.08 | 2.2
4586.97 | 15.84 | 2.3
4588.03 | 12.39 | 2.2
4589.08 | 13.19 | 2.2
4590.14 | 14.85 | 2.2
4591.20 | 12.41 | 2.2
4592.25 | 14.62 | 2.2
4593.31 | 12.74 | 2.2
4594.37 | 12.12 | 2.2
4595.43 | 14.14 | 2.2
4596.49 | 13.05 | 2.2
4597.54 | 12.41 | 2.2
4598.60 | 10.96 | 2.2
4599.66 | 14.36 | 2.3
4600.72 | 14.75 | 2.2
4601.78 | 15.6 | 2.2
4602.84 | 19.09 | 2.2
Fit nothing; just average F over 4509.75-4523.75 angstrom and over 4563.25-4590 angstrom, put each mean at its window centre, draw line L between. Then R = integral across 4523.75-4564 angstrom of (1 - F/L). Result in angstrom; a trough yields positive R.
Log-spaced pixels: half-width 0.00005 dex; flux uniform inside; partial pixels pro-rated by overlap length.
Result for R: 1.07 angstrom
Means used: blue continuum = 14.3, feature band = 13.9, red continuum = 14.2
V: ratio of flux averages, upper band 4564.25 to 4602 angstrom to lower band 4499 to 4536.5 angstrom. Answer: 1.00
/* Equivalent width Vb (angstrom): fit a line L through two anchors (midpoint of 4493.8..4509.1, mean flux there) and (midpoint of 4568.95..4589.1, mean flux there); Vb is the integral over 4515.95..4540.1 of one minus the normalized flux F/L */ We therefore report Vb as 1.9 angstrom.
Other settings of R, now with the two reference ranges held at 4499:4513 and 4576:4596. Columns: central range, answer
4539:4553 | 0.0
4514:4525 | 0.5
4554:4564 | -0.2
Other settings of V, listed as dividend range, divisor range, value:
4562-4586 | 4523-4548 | 1.07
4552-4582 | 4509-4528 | 1.03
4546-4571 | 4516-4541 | 1.09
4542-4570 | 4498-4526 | 1.00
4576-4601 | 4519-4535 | 1.05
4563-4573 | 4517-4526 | 1.01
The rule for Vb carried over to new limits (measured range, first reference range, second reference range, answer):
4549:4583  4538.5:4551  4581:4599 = -0.6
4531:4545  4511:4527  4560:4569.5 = 0.7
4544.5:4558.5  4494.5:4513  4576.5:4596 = 0.0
